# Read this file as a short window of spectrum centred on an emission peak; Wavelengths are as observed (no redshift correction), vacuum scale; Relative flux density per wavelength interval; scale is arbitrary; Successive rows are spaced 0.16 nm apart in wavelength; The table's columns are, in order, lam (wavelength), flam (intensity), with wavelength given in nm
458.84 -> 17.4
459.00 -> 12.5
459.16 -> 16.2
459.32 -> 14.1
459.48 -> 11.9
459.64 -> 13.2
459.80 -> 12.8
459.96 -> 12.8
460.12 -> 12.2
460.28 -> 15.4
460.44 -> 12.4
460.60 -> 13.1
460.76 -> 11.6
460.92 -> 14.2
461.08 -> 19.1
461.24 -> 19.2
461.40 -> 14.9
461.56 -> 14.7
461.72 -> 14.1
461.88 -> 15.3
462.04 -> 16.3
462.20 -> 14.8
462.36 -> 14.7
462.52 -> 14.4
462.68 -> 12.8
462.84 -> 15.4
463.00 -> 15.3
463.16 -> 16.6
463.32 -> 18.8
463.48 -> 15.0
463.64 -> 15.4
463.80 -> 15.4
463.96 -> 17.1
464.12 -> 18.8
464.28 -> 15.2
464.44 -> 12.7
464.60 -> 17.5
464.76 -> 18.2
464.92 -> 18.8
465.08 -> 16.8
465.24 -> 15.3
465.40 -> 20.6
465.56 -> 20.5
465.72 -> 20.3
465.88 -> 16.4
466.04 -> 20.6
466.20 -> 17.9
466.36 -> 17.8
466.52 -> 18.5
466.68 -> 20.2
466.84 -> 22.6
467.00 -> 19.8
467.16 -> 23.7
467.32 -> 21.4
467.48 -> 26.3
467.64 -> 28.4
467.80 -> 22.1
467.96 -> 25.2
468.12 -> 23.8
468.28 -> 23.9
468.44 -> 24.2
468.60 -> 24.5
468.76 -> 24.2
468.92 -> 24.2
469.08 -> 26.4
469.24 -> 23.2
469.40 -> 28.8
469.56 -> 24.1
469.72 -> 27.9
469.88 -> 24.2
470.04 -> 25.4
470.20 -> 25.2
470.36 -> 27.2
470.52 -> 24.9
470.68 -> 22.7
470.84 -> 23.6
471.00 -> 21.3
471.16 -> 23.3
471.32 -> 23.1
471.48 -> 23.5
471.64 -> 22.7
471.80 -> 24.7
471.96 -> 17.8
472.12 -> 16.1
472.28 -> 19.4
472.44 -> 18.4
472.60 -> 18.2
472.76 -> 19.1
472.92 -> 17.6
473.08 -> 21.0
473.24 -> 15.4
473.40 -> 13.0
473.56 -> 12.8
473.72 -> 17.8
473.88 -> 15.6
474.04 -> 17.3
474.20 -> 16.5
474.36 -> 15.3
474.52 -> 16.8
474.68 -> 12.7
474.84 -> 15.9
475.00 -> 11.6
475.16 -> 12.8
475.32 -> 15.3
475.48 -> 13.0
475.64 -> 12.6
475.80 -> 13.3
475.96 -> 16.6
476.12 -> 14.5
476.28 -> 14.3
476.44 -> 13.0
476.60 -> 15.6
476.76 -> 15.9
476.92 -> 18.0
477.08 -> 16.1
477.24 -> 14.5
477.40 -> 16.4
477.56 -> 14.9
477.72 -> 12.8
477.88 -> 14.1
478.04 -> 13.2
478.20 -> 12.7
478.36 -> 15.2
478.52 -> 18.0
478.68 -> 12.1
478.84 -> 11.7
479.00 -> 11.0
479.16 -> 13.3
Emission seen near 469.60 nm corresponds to Mg II 2798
